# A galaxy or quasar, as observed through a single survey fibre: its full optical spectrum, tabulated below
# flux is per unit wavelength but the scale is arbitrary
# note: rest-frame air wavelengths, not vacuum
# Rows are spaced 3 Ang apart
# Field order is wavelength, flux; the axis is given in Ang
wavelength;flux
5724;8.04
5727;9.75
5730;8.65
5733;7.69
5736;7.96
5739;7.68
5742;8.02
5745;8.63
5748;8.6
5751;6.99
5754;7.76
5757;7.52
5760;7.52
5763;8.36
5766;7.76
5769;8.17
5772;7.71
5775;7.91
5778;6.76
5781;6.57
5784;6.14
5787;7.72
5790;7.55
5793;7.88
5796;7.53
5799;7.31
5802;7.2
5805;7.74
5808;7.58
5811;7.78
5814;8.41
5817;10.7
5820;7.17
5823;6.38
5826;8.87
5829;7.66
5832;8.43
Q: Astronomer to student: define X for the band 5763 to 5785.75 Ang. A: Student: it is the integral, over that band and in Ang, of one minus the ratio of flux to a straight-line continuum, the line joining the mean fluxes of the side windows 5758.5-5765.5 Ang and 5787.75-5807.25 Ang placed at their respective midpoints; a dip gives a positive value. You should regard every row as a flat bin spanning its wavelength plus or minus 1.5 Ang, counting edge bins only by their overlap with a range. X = 1.2 Ang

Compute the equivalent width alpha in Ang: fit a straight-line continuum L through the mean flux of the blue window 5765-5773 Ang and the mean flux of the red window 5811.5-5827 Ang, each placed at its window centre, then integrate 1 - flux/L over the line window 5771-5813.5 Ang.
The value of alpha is 3.5 Ang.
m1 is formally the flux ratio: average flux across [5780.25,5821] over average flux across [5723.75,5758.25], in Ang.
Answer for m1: 0.9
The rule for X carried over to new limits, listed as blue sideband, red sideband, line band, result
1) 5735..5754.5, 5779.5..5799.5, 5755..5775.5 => -0.6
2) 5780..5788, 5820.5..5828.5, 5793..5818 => -2.7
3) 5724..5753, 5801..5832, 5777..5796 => 2.2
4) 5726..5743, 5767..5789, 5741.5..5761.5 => 0.1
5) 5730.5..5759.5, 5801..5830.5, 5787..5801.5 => 0.7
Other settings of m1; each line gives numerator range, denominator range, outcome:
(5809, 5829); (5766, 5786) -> 1.12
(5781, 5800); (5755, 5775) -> 0.93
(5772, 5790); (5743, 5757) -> 0.90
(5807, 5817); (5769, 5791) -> 1.15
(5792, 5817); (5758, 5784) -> 1.05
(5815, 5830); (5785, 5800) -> 1.08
